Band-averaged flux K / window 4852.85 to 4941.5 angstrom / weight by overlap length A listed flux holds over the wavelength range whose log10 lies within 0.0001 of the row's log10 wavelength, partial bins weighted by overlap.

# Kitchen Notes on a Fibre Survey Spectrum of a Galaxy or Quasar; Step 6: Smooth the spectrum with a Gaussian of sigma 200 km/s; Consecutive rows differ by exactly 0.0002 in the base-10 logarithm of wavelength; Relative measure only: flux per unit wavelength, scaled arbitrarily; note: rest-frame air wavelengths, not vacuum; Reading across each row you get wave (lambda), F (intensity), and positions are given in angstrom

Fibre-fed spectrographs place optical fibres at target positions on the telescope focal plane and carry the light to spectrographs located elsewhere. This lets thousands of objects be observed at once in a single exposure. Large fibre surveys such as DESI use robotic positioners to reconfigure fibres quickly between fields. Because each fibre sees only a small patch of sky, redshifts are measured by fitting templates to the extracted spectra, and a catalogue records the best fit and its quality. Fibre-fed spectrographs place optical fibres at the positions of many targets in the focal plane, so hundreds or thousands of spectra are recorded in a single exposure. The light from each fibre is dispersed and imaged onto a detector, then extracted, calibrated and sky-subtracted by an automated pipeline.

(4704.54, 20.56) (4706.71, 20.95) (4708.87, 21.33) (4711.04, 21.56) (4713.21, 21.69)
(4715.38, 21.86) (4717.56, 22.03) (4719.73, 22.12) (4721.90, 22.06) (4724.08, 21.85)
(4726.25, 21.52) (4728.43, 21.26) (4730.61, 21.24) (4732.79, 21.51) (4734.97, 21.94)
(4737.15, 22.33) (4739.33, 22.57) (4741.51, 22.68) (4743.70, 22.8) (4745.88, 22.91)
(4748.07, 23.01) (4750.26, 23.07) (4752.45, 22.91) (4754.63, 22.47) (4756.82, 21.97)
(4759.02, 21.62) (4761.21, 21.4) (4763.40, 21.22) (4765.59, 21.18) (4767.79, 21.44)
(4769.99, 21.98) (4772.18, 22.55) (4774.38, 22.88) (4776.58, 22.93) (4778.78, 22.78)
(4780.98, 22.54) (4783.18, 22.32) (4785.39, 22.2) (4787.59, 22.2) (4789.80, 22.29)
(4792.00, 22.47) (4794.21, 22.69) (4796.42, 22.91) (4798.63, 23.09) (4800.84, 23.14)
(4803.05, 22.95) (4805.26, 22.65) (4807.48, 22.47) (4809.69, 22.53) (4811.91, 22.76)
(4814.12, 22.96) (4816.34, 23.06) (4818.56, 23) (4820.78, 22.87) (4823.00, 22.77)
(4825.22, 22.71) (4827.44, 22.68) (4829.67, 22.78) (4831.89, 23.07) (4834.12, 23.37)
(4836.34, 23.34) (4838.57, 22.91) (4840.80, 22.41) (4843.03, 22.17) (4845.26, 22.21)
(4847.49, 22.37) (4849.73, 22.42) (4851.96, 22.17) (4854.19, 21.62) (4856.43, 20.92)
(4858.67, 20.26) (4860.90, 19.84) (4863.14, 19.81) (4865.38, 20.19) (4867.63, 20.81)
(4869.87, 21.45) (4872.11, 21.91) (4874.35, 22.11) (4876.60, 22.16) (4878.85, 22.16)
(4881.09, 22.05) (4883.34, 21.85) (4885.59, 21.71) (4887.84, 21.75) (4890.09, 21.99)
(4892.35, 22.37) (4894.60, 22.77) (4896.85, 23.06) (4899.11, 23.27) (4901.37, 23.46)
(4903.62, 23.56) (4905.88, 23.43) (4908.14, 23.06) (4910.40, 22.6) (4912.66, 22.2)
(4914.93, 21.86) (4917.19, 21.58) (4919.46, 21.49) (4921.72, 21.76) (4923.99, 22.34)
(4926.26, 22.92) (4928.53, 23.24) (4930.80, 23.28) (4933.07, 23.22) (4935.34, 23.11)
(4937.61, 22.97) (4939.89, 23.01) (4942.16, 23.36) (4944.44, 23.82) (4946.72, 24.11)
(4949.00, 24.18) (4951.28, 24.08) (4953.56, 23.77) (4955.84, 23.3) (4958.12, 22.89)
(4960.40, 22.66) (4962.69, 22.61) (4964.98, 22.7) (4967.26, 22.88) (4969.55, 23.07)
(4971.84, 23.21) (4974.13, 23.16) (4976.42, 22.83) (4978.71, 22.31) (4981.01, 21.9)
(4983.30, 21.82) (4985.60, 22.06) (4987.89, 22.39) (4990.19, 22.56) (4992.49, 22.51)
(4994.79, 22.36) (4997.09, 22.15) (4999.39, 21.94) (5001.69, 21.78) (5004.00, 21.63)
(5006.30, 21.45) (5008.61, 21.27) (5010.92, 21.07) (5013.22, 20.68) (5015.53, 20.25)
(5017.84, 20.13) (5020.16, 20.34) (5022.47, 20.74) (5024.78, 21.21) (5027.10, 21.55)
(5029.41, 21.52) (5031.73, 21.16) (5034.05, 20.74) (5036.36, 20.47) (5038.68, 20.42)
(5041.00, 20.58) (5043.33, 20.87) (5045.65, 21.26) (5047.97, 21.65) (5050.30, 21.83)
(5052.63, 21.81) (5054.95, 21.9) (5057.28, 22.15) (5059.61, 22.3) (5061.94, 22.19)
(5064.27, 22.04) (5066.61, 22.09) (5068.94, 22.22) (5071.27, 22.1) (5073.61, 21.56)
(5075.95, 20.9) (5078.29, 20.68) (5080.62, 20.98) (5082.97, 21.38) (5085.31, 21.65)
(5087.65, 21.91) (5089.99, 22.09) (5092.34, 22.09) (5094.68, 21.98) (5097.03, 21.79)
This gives 22.1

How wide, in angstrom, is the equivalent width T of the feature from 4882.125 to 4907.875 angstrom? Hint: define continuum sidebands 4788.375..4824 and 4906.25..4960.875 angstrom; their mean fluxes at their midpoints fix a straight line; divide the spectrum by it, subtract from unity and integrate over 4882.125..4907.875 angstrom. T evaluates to 0.3 angstrom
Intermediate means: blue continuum 22.8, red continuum 23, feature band 22.7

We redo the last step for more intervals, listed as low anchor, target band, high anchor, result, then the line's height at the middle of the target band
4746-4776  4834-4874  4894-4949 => 1.70 angstrom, 22.6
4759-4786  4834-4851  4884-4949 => -0.13 angstrom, 22.4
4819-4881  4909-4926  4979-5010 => -0.04 angstrom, 22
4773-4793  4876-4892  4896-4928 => 0.44 angstrom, 22.6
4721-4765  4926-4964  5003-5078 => -3.11 angstrom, 21.6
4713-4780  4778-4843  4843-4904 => -2.24 angstrom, 22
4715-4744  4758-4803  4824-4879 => -0.76 angstrom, 21.9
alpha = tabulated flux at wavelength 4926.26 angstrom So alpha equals 22.92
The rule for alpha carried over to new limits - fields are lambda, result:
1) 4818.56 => 23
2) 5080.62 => 20.98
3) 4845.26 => 22.21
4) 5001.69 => 21.78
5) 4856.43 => 20.92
